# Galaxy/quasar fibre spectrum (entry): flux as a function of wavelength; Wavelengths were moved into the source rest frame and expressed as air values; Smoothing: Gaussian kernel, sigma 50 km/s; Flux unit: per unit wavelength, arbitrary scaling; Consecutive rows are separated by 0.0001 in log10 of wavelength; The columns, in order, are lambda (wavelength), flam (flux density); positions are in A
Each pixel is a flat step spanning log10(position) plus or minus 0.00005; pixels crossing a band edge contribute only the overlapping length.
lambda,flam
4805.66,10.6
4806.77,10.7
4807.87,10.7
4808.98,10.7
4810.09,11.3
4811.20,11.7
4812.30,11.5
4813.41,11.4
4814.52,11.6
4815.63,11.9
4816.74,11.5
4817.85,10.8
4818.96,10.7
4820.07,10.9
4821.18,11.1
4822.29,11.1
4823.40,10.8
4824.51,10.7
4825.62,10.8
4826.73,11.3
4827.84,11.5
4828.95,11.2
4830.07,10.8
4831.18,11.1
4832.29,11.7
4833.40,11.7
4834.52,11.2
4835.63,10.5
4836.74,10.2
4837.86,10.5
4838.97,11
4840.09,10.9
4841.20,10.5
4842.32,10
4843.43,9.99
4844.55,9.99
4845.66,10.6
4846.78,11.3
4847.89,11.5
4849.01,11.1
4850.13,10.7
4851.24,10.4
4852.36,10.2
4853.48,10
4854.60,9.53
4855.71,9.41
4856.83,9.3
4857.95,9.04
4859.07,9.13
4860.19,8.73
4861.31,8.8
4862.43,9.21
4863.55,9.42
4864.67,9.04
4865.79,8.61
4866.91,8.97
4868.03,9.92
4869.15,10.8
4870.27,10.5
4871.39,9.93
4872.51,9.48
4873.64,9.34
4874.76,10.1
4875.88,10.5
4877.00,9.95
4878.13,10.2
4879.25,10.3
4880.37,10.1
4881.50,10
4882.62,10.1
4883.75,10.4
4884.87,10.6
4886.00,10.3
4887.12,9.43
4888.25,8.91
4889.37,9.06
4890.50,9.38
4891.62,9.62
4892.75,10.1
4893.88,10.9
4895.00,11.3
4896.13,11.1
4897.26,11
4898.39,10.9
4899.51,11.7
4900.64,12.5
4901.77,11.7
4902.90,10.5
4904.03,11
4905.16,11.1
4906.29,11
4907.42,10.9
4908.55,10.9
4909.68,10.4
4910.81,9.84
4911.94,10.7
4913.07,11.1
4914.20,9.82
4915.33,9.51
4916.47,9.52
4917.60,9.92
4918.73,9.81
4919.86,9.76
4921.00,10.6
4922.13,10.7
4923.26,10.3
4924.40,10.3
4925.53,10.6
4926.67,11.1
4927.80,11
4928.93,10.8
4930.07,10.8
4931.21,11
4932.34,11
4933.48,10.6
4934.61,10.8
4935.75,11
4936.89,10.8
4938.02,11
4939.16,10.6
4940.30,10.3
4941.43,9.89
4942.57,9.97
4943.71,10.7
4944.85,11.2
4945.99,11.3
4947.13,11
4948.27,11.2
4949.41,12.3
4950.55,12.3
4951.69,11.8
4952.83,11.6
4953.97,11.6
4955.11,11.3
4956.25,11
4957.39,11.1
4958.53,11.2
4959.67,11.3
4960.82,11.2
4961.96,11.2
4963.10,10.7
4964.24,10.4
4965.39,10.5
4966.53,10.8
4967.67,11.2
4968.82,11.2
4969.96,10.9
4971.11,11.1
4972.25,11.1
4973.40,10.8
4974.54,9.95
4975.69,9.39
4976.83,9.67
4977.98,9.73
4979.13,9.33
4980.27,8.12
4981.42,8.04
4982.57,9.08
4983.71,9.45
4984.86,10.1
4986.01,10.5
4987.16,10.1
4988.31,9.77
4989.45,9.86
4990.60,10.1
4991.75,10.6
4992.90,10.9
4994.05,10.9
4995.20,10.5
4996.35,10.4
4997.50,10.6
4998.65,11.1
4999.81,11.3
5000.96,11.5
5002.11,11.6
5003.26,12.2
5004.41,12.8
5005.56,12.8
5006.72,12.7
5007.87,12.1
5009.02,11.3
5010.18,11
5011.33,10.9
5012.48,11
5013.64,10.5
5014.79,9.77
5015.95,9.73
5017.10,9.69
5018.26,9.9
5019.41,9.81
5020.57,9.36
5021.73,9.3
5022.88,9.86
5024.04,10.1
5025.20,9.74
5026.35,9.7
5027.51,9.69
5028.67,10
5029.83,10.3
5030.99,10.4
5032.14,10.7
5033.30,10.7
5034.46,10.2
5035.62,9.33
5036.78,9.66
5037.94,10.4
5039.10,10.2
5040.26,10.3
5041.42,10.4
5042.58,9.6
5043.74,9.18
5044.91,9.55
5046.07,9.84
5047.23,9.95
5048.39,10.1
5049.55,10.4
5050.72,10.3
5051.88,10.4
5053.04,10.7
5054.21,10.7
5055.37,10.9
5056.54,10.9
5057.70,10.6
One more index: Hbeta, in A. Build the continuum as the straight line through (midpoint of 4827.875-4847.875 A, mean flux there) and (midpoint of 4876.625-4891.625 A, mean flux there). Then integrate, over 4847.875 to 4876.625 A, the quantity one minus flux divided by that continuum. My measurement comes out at 1.7 A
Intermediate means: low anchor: 10.8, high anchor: 9.89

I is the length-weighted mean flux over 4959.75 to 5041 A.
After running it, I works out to 10.4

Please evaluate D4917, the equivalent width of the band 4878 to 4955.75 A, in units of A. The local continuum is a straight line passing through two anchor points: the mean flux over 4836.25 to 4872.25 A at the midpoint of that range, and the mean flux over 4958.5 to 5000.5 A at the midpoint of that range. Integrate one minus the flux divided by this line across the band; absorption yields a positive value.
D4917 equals -3.8 A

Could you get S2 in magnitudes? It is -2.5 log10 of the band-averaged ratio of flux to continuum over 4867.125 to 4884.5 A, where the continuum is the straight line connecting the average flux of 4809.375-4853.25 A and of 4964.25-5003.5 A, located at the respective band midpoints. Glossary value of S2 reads 0.07 mag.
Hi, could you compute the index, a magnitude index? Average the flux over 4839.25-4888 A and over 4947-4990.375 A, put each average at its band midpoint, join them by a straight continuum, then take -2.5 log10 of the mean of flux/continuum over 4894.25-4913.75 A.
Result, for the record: -0.086 mag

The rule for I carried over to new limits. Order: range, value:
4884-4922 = 10.5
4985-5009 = 11.1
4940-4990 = 10.6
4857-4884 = 9.68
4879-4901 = 10.4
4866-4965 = 10.6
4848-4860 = 9.9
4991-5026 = 10.8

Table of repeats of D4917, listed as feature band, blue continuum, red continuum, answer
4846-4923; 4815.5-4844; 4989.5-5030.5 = 4.75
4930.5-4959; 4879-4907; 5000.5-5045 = -1.52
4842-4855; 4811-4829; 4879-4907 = 0.57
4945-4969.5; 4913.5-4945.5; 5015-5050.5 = -2.15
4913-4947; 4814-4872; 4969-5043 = -0.44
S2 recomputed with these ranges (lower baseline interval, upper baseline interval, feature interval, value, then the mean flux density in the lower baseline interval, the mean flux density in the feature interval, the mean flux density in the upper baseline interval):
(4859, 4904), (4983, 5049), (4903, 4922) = -0.02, 10.1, 10.4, 10.4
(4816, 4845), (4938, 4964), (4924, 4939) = 0.02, 10.9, 10.8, 11.1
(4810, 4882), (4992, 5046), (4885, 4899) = 0.03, 10.4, 10.2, 10.5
